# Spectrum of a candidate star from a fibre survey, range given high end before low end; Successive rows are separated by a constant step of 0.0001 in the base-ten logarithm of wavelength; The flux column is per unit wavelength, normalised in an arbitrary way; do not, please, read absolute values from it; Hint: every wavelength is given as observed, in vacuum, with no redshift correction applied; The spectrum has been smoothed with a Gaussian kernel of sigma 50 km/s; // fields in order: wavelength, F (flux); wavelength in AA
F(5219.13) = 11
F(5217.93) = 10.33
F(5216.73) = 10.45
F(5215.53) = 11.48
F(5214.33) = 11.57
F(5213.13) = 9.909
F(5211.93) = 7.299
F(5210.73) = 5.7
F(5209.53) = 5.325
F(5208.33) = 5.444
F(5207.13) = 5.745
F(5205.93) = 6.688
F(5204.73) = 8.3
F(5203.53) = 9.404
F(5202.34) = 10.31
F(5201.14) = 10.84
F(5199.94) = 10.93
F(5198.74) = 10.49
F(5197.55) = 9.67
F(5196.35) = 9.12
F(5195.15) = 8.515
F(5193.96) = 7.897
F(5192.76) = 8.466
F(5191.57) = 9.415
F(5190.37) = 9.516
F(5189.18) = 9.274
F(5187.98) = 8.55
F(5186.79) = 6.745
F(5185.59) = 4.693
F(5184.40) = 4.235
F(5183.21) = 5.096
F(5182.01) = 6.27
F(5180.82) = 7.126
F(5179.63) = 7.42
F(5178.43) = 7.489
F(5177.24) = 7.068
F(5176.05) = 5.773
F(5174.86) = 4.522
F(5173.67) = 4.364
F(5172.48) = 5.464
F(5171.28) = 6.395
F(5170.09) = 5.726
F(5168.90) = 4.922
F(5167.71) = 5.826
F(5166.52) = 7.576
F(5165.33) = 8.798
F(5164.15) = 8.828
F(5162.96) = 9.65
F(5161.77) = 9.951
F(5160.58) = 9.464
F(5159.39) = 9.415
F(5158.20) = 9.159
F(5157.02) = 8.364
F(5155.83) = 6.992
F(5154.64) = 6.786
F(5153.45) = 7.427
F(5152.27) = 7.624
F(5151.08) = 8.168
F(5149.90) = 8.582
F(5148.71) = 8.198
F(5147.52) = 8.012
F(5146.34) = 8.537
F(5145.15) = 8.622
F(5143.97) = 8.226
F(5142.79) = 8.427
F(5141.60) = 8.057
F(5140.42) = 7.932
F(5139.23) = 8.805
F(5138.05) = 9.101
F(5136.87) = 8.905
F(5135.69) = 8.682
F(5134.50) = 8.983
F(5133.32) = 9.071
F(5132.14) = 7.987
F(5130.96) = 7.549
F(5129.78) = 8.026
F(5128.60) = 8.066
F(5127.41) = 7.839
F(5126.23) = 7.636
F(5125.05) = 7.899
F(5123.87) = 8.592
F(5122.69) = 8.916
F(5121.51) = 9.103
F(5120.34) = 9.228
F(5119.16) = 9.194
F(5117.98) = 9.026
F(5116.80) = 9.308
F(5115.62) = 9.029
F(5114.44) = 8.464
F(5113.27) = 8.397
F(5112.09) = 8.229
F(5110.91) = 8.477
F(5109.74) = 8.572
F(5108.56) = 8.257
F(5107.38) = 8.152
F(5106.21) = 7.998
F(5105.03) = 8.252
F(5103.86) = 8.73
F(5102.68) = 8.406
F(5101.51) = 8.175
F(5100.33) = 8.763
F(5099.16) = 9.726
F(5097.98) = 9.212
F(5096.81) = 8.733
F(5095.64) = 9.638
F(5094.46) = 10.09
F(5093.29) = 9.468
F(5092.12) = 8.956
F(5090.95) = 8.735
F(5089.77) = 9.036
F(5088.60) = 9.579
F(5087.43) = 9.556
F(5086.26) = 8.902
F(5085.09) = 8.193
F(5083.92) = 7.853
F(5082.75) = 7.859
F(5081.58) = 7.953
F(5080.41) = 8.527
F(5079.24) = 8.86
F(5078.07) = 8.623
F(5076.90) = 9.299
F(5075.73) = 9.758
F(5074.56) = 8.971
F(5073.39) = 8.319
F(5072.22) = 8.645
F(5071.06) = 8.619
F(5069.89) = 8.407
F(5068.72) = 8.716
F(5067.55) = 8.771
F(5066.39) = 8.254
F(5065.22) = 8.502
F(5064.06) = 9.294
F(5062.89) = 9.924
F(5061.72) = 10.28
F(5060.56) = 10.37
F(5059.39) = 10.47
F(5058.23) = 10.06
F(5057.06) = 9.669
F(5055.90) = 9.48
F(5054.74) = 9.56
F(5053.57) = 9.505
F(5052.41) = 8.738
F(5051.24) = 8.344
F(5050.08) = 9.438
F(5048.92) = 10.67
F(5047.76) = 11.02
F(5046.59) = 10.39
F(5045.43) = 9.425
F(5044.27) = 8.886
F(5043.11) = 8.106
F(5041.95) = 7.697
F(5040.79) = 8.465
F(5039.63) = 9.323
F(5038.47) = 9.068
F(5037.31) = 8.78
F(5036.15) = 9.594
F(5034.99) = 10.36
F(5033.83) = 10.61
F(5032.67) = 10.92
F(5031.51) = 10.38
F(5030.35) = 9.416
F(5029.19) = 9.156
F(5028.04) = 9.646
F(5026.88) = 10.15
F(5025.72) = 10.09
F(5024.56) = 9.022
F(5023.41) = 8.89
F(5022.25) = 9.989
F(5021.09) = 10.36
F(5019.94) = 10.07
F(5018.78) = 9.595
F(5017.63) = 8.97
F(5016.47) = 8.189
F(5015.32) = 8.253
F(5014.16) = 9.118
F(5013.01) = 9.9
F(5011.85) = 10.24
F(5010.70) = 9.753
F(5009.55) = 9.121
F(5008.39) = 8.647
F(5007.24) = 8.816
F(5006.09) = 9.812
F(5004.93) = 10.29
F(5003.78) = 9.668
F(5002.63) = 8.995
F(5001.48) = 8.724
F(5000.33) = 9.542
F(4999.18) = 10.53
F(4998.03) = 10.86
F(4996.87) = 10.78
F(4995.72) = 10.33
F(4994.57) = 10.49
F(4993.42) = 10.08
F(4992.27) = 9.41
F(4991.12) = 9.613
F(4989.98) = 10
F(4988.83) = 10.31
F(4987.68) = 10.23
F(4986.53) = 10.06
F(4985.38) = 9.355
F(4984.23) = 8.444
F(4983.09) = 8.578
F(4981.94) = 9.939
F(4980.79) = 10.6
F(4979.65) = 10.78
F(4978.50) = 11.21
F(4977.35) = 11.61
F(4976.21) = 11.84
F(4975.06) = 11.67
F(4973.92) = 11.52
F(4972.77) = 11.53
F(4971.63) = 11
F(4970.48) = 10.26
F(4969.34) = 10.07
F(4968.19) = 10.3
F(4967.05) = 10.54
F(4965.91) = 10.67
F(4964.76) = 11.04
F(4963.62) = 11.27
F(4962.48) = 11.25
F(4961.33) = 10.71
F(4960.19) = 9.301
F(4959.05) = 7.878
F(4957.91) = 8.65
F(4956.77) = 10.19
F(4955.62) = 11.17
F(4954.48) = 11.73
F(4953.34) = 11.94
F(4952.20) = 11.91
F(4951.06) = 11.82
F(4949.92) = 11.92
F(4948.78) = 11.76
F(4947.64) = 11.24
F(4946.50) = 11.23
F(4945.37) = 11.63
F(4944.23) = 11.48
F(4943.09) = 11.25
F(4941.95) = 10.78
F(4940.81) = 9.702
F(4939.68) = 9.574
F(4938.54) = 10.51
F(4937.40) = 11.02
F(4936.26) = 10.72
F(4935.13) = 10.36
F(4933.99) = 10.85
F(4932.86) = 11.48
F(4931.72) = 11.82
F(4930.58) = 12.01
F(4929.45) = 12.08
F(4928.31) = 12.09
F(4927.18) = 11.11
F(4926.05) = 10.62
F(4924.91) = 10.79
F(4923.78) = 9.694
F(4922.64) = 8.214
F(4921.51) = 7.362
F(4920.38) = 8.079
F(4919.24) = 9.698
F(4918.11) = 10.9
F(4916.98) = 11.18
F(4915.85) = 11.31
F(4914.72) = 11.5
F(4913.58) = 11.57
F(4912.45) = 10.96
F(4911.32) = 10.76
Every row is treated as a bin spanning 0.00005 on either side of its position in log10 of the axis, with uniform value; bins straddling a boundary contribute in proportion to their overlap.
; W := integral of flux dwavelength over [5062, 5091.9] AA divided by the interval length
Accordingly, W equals 8.78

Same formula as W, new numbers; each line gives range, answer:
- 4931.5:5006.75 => 10.5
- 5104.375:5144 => 8.49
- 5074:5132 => 8.68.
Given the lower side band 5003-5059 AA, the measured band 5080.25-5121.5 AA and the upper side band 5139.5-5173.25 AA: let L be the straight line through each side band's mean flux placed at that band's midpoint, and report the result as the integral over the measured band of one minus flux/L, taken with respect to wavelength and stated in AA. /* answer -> -0.8 AA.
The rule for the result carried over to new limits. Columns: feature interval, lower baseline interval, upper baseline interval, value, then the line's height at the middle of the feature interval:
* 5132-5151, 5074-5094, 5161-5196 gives -1.8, 7.79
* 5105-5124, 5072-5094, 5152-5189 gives -1.2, 8.17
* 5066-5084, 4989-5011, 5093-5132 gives 0.8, 9.01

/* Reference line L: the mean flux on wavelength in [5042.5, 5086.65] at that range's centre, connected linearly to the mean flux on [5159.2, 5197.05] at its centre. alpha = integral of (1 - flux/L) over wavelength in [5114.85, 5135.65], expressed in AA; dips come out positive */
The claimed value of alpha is -1.1 AA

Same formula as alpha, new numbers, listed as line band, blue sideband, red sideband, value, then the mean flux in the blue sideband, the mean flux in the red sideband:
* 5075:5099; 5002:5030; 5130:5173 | -0.6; 9.45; 8.06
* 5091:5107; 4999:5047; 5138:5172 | -0.5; 9.44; 8.03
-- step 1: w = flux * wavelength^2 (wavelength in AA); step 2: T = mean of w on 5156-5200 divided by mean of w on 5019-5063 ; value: 0.83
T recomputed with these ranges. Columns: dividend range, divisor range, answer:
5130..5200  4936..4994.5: 0.80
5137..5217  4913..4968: 0.81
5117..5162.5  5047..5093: 0.95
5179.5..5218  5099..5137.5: 1.00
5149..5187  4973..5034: 0.76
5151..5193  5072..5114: 0.86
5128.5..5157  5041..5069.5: 0.91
